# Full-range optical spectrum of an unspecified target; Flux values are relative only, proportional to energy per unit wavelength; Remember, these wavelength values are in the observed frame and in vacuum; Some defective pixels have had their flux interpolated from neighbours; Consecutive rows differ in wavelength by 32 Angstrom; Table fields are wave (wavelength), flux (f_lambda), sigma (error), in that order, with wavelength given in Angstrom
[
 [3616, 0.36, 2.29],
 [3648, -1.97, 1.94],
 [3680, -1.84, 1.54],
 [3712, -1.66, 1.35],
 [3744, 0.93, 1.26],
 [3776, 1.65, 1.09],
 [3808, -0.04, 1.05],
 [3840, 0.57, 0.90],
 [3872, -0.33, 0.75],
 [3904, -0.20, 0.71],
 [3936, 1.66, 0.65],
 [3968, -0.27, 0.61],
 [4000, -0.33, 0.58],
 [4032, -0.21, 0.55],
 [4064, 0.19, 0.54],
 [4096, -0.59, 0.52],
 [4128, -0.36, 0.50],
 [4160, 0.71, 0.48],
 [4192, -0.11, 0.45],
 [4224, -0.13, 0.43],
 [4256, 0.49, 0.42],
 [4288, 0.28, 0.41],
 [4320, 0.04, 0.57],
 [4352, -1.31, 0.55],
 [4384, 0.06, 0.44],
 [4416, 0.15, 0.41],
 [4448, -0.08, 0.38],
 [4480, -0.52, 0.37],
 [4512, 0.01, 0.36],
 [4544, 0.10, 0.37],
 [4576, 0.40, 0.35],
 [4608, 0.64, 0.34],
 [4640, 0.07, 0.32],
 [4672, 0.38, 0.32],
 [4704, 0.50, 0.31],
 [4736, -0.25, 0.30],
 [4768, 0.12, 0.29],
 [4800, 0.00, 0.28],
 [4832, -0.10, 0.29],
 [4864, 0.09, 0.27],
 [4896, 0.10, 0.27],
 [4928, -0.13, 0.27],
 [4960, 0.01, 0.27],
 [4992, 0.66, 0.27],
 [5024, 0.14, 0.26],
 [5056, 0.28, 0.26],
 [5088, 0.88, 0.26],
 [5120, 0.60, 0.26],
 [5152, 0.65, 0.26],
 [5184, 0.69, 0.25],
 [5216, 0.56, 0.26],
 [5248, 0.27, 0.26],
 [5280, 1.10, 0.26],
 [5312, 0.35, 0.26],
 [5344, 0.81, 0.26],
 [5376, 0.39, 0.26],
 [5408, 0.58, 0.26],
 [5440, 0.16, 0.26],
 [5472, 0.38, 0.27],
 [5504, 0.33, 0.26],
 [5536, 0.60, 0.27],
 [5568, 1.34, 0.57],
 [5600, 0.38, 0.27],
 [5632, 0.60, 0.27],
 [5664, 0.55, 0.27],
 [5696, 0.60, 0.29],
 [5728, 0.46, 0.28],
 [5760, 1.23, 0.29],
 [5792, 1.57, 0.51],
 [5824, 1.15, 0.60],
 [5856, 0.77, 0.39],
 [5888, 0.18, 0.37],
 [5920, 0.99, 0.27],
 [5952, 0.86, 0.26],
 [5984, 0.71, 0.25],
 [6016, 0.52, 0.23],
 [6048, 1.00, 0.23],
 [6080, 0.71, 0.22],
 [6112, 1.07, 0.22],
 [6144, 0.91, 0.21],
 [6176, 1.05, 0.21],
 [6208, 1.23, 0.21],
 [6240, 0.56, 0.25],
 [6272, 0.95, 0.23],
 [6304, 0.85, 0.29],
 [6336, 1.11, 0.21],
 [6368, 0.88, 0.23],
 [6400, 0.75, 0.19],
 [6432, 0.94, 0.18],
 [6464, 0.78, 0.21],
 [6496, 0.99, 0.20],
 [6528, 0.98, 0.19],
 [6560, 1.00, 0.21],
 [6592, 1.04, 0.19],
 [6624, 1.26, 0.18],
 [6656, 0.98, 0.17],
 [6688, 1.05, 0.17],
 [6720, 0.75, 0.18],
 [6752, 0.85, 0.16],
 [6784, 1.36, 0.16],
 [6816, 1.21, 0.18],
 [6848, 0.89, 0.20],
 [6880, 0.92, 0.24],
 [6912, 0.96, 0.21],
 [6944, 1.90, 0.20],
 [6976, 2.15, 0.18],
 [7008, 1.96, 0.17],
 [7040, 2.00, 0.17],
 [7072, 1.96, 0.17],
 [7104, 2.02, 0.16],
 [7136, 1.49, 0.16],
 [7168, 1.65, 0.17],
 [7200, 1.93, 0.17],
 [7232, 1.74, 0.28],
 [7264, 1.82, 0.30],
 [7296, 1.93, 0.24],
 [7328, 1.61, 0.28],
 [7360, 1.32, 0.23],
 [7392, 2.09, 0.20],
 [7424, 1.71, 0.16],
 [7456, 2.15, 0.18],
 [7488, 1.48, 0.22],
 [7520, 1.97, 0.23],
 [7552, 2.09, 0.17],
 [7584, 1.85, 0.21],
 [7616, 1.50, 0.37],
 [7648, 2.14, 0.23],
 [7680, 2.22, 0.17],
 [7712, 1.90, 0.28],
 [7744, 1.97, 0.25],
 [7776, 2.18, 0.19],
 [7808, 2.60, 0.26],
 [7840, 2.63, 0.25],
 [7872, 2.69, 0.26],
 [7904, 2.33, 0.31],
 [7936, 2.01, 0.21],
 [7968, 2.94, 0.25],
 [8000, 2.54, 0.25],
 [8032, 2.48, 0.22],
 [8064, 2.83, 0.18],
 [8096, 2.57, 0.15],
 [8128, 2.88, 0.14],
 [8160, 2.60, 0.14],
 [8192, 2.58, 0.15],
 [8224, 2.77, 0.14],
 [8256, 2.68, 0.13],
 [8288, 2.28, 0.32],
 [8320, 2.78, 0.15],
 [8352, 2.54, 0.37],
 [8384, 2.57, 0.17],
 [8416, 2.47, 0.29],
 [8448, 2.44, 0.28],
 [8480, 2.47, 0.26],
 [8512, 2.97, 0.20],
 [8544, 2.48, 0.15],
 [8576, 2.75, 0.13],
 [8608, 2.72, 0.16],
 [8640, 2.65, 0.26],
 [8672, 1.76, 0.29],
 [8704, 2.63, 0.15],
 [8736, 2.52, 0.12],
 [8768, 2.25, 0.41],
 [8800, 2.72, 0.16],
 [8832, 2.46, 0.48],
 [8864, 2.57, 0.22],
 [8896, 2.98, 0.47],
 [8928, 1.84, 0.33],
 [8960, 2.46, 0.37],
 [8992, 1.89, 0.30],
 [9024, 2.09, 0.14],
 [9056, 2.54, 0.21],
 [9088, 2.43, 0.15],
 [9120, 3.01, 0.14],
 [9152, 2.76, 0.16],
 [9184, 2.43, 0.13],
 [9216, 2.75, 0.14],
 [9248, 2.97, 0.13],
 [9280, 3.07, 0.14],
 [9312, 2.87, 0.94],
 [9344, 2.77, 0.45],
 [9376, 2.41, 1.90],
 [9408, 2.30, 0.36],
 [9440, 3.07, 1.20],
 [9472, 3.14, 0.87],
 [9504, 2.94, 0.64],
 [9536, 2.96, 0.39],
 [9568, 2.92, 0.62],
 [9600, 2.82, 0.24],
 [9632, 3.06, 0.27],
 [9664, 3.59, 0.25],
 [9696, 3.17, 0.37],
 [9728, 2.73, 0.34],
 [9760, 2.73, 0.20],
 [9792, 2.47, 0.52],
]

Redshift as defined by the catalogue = 0.74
